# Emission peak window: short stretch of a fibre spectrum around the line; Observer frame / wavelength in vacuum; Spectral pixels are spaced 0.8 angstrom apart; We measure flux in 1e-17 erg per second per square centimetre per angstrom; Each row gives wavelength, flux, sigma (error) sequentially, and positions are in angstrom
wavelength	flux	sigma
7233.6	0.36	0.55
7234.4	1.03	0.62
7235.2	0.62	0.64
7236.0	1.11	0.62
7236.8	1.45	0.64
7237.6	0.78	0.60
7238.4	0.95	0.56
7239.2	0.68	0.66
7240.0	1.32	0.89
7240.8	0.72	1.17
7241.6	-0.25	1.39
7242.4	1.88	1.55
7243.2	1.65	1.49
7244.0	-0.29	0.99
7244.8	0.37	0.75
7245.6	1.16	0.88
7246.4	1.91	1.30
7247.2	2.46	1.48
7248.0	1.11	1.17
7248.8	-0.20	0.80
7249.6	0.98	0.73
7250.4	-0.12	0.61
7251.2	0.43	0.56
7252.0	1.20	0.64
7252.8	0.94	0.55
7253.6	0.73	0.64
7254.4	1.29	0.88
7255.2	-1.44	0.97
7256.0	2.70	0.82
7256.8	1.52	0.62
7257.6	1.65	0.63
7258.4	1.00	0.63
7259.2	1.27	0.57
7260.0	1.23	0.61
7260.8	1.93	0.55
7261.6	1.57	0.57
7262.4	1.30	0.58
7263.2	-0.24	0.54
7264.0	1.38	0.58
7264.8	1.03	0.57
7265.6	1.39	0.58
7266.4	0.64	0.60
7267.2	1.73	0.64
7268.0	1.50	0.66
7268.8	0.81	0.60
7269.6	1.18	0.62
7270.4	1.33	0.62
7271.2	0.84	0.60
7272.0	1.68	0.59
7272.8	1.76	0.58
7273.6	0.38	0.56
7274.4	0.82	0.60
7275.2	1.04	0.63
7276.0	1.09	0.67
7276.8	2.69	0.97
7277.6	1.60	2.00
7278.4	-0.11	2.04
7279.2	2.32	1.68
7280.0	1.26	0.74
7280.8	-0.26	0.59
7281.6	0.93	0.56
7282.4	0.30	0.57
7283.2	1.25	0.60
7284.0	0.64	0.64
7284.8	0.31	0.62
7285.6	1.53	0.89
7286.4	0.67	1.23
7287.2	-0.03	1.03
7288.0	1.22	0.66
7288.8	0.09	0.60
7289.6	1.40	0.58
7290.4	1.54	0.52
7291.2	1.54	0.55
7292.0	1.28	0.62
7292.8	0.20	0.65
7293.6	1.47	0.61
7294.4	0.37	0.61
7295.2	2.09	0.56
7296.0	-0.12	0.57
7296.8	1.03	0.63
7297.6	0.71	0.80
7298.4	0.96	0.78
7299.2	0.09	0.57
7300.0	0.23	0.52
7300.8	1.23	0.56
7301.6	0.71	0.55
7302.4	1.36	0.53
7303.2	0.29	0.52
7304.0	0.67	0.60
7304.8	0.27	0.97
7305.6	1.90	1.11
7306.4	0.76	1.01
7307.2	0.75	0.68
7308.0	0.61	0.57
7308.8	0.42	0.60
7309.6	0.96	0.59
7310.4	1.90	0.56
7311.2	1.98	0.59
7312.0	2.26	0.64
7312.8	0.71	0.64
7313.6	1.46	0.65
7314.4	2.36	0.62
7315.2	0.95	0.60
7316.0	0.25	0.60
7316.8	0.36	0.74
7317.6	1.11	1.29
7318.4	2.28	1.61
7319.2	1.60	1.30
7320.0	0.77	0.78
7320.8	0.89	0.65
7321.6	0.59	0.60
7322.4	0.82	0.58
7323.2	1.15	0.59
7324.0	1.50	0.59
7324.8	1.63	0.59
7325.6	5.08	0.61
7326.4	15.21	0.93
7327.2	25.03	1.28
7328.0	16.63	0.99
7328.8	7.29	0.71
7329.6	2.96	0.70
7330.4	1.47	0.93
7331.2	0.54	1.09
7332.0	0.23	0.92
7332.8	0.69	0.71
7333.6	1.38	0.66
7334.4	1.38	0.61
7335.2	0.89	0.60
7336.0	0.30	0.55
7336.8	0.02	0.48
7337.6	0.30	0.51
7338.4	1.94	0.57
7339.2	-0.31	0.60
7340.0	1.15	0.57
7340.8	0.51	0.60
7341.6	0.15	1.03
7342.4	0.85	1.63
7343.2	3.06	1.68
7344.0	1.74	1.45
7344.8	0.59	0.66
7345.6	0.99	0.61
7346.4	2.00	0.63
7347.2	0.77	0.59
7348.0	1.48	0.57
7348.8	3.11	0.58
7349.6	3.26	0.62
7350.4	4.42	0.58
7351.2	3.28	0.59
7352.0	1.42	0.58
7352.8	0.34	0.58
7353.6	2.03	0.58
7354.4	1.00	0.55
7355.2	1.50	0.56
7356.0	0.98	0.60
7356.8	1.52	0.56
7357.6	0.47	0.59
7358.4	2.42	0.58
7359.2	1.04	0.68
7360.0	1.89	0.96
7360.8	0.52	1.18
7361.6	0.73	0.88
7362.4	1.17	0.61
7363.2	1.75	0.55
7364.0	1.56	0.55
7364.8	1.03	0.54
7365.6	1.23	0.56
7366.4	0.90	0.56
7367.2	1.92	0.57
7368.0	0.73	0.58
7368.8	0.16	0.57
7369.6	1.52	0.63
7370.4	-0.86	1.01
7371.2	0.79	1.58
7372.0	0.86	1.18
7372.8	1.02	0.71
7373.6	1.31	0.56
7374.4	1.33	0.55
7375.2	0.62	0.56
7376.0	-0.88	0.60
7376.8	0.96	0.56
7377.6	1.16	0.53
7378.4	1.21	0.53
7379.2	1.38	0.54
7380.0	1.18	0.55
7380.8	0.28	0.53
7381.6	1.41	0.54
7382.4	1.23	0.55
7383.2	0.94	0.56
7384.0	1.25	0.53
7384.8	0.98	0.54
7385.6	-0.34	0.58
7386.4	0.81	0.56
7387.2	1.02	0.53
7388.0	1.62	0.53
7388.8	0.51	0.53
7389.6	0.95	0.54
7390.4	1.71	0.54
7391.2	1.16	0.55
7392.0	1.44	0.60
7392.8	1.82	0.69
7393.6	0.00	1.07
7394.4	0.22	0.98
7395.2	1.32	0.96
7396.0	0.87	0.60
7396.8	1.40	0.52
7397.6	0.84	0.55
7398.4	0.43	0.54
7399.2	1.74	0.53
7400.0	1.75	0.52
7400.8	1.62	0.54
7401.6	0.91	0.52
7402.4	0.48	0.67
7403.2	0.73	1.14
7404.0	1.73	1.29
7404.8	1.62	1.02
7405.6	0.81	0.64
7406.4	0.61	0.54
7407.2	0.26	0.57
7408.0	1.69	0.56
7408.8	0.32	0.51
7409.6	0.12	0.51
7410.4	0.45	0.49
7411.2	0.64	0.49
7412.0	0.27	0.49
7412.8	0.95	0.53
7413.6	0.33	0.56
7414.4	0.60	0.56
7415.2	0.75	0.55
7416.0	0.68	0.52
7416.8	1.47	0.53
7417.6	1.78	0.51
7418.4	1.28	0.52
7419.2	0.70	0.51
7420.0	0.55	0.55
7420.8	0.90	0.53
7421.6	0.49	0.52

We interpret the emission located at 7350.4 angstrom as [N II]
